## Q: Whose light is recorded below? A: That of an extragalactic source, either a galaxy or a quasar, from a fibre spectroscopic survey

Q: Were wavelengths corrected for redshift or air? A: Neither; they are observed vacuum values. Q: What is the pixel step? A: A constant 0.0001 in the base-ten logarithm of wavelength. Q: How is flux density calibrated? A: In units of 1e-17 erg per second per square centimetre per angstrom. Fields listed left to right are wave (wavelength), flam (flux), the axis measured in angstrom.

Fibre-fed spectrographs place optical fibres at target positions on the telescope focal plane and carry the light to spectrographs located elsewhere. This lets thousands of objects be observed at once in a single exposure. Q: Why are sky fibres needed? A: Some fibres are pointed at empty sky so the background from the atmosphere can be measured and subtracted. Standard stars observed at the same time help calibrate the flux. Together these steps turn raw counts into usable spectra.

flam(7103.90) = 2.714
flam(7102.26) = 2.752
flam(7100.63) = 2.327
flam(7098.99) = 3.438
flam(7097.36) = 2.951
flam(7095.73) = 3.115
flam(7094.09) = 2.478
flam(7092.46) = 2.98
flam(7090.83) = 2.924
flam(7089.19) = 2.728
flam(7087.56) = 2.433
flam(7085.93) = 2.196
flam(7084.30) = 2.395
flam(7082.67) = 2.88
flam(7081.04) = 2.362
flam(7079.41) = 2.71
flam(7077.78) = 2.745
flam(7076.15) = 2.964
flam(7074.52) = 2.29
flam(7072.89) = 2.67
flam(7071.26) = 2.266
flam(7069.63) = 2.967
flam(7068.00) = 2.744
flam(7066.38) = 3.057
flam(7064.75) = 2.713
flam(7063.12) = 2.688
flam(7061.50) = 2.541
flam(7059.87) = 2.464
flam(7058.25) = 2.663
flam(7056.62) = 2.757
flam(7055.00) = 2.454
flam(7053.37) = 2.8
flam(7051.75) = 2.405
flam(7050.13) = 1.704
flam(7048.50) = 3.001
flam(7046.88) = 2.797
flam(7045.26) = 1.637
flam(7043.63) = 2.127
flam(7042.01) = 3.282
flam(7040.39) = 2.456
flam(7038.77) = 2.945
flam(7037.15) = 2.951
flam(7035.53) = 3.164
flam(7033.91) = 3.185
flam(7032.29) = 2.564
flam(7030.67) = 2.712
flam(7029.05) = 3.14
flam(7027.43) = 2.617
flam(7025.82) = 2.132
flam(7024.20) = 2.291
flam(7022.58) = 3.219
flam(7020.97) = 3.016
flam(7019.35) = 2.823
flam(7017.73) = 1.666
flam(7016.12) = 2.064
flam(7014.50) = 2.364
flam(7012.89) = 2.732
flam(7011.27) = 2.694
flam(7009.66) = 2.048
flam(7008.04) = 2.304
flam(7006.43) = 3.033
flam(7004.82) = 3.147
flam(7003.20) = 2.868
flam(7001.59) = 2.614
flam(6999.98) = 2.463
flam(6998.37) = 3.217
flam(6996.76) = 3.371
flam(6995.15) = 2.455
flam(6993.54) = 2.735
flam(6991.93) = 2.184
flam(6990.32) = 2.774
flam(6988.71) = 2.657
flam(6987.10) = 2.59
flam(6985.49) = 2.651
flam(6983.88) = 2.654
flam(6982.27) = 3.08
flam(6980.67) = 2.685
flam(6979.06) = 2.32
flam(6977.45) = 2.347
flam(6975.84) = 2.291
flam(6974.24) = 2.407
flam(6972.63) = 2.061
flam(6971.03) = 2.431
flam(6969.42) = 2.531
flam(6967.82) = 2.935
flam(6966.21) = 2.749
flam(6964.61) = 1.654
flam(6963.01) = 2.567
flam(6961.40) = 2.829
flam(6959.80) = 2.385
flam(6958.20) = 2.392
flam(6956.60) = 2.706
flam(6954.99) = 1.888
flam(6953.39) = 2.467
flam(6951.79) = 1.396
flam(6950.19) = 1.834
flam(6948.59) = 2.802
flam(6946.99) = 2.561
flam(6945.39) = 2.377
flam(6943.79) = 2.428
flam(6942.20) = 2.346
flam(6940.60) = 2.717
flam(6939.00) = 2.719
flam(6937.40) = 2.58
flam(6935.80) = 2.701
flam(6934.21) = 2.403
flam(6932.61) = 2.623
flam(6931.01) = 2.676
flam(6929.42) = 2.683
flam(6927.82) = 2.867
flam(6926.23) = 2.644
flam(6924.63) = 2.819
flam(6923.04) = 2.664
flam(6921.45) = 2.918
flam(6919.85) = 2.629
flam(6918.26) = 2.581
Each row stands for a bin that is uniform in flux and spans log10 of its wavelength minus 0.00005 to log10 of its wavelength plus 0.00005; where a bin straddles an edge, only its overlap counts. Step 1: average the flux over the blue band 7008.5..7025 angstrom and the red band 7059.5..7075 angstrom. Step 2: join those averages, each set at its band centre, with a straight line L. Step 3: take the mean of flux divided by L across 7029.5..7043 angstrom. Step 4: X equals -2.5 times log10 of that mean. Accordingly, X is -0.14 mag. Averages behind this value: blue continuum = 2.49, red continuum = 2.65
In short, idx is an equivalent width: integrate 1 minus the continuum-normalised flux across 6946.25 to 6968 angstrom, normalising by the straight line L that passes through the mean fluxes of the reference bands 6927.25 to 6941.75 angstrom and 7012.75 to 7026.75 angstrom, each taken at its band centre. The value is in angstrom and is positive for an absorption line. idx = 2.1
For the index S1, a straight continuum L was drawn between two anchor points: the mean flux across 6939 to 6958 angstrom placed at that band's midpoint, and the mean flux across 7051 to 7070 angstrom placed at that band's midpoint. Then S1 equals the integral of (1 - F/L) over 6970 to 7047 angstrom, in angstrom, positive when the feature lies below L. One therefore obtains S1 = -3.05 angstrom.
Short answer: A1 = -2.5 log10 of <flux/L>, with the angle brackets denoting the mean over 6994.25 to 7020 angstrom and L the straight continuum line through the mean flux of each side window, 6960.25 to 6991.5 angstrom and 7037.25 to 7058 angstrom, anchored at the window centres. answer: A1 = -0.03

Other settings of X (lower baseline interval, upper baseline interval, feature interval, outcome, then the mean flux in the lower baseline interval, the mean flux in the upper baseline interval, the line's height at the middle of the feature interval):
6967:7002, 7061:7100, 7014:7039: -0.01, 2.61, 2.72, 2.66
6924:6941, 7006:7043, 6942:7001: 0.07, 2.67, 2.66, 2.67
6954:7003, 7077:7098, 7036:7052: 0.04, 2.56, 2.68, 2.63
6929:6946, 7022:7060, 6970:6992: 0.03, 2.57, 2.64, 2.6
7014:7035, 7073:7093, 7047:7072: 0.00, 2.61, 2.63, 2.62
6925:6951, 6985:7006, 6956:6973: 0.07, 2.56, 2.76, 2.65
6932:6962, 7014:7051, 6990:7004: -0.09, 2.43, 2.6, 2.53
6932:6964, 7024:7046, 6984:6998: -0.06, 2.43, 2.67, 2.55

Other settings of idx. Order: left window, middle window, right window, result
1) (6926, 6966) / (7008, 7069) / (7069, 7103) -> 0.07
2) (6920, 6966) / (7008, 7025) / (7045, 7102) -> 0.64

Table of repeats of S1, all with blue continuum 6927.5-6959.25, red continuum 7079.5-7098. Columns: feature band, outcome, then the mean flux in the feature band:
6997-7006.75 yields -1.4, 2.91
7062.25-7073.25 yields -0.4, 2.73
